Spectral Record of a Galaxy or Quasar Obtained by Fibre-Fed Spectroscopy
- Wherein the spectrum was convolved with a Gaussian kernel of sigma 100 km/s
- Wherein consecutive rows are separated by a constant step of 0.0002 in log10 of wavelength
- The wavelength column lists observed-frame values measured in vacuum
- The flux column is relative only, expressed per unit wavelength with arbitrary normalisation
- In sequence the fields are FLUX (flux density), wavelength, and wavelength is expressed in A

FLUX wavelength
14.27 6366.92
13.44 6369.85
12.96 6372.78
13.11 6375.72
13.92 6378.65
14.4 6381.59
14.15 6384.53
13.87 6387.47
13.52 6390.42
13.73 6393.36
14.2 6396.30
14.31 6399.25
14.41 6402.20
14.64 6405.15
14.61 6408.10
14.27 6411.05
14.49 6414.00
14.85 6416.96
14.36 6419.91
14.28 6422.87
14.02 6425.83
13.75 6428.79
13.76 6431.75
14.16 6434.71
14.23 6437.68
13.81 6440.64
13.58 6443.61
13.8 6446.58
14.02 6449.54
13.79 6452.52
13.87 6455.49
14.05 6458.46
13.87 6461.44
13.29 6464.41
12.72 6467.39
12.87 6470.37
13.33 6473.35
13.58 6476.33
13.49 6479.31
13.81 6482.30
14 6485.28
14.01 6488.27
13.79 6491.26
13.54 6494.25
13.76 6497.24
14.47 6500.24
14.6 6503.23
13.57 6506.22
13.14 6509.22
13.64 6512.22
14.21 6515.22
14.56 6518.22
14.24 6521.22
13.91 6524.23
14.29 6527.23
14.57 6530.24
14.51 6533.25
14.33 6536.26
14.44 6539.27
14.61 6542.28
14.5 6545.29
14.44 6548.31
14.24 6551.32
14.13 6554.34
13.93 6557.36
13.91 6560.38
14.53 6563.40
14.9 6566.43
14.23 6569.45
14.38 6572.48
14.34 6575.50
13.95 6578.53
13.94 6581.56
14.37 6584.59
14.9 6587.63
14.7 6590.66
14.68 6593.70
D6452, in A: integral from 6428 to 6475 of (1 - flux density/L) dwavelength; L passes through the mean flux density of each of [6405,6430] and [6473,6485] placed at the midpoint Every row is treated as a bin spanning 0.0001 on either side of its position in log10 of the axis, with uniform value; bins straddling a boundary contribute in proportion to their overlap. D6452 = 0.9 A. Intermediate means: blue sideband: 14.4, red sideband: 13.6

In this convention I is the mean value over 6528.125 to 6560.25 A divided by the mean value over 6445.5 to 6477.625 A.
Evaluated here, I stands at 1.1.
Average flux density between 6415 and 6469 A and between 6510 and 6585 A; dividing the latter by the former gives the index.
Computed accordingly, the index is 1.0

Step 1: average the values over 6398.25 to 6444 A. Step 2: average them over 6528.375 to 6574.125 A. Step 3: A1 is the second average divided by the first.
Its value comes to 1.0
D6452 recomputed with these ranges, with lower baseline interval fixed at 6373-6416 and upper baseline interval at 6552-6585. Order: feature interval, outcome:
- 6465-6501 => 1.5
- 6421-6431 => 0.1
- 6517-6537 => -0.2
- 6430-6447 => 0.3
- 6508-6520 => 0.2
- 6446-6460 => 0.2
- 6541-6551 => -0.2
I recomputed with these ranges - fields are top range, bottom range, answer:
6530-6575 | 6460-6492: 1.06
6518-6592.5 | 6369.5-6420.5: 1.02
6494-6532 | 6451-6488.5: 1.04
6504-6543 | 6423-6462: 1.02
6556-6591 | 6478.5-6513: 1.04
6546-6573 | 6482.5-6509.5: 1.03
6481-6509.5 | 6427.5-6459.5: 1.00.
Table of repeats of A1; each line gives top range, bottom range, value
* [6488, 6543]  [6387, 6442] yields 1.00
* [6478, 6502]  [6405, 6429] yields 0.96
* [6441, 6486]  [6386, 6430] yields 0.96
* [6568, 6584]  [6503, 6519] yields 1.02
